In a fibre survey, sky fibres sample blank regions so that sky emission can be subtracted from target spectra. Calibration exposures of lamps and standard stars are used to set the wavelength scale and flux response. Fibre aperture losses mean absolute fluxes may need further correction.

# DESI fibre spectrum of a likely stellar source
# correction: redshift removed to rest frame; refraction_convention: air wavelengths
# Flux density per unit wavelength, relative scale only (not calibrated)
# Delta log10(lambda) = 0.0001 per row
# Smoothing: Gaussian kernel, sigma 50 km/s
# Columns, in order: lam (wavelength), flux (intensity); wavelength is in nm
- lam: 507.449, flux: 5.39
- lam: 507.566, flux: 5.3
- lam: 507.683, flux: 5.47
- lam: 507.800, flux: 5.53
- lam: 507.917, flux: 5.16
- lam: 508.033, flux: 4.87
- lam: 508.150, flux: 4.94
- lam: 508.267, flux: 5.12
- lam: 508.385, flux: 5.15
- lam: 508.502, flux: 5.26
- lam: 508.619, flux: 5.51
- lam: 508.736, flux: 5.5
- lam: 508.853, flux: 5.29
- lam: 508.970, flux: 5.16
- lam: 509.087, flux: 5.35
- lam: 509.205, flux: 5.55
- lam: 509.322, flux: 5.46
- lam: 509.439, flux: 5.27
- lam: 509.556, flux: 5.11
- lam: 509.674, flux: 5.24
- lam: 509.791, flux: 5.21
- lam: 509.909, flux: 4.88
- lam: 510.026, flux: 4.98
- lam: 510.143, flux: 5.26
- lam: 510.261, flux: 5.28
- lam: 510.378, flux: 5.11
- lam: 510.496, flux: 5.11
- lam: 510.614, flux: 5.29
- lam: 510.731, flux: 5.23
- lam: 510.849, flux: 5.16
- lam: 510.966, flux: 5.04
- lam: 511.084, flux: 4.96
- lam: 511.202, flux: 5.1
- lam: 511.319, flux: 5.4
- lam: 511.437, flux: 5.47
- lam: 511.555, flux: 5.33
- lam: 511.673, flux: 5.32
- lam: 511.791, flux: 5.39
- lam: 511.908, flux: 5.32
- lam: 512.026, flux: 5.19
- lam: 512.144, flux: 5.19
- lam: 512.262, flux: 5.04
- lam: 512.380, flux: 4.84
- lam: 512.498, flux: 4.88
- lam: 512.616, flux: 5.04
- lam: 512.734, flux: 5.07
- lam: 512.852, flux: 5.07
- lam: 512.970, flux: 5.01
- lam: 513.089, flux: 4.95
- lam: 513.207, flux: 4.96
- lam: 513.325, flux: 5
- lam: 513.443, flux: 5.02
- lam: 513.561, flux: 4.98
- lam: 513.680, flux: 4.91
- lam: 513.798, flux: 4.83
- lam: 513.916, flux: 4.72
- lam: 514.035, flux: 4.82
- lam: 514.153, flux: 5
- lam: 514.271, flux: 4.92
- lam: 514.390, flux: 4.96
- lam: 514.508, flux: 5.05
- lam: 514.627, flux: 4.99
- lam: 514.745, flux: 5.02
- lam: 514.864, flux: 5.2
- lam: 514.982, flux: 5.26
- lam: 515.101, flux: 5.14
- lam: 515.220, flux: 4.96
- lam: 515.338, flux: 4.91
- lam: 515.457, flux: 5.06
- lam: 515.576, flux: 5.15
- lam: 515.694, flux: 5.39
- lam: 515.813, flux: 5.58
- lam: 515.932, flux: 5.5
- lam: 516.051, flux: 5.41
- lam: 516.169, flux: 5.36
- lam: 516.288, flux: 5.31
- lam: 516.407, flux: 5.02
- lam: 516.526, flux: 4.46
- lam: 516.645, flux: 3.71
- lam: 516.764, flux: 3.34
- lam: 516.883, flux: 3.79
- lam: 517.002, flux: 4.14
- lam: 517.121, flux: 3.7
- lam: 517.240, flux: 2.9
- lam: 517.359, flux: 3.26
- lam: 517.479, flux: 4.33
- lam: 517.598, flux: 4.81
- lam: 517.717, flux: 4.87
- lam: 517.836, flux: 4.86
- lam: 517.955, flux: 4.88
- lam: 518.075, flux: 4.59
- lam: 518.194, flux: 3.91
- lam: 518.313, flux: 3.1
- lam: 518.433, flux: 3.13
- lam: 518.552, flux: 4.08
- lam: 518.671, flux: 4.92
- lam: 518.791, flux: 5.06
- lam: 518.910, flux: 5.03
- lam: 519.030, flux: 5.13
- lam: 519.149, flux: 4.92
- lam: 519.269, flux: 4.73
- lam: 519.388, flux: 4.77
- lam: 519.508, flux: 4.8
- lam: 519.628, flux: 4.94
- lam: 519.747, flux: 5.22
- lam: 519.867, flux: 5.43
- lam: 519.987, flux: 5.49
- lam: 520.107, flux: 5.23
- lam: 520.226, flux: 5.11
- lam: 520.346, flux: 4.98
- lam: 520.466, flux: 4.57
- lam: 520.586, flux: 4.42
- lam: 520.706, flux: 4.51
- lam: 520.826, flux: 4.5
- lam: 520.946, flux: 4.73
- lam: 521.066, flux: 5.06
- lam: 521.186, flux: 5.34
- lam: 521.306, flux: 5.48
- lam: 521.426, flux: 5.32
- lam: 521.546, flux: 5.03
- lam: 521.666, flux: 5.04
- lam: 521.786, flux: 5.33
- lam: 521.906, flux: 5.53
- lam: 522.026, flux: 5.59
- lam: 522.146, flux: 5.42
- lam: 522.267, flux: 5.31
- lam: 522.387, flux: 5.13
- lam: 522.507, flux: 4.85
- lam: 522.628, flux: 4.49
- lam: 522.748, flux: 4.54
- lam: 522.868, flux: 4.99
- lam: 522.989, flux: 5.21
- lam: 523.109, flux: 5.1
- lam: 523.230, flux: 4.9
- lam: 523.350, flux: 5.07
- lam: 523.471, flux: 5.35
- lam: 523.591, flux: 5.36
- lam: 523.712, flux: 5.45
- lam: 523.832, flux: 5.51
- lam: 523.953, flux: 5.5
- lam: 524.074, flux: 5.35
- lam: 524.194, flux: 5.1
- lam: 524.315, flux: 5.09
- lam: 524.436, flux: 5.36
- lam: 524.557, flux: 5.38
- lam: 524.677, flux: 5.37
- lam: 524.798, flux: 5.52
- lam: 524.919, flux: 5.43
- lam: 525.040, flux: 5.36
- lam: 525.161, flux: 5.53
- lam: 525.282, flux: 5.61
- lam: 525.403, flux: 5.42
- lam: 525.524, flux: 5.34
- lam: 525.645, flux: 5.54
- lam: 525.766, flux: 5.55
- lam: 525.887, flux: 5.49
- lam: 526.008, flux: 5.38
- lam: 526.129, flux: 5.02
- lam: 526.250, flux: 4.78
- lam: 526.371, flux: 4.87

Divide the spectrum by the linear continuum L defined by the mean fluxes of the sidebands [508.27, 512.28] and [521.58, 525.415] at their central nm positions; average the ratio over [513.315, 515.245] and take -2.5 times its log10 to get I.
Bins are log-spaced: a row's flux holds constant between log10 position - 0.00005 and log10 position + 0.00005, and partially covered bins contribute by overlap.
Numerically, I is 0.05 mag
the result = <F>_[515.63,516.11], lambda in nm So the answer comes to 5.47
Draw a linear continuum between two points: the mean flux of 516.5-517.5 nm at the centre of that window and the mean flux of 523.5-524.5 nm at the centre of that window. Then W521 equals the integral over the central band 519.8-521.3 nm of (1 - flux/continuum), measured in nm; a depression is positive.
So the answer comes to -0.15 nm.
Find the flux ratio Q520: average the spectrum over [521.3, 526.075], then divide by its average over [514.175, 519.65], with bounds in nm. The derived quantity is 1.13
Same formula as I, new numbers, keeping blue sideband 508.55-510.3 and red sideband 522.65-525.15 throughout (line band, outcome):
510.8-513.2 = 0.03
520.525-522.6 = 0.03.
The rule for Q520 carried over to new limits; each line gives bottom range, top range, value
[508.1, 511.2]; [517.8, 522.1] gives 0.93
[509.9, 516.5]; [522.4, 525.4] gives 1.02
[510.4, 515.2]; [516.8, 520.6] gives 0.89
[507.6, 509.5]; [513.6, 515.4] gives 0.94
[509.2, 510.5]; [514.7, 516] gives 1.00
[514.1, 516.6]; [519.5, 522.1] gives 0.99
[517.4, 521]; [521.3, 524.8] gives 1.11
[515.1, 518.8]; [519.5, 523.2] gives 1.12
